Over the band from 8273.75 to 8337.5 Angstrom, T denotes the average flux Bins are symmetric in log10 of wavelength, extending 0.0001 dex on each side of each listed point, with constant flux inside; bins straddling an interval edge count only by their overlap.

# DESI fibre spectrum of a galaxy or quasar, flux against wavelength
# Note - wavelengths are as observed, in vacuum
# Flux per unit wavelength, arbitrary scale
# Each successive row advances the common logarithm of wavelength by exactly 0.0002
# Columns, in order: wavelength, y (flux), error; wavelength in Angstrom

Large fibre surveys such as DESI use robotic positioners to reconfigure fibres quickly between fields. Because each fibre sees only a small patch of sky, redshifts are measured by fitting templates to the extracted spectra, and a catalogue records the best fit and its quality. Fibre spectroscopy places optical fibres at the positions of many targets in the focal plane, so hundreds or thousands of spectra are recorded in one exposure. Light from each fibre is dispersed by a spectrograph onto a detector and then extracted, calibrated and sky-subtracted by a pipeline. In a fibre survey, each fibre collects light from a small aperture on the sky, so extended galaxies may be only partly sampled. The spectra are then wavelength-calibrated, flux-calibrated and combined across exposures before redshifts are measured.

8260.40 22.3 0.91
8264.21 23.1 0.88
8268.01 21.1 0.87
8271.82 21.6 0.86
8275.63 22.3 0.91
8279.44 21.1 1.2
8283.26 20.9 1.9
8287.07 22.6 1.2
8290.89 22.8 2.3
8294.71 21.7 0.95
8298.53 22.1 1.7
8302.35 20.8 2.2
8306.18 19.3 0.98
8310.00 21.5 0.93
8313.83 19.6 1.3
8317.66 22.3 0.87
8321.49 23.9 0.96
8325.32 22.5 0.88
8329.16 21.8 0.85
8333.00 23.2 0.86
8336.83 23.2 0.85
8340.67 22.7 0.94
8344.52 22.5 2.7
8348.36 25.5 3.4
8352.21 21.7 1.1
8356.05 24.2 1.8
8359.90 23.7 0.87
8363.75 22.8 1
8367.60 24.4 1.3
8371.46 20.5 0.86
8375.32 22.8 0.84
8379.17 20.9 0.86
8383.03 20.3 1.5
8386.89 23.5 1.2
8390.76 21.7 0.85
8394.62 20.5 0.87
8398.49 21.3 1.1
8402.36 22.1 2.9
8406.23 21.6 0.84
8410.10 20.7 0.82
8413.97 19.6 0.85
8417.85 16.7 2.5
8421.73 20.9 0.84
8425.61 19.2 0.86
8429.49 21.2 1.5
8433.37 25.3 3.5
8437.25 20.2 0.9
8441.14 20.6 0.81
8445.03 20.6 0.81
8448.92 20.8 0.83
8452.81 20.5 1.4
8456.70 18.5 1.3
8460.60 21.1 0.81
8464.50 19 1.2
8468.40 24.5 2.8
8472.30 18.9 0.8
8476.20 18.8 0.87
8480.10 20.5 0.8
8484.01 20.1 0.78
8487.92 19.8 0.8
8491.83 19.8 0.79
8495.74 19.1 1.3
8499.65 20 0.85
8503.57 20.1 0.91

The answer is 21.8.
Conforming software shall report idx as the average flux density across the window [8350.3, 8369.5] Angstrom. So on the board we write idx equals 23.4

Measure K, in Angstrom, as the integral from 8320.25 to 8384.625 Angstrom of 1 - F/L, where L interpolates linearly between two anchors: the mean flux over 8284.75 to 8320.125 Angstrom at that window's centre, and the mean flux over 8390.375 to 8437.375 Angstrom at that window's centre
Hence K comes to -4.75 Angstrom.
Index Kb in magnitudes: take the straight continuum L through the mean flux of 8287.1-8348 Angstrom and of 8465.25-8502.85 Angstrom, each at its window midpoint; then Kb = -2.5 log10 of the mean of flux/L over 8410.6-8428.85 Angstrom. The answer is 0.08 mag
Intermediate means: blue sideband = 22.1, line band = 19.4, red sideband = 20.1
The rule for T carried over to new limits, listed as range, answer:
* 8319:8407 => 22.5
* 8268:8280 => 21.6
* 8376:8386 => 21.2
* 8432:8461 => 20.9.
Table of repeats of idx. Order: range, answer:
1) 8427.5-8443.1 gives 21.8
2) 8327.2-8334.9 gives 22.5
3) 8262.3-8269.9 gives 22.1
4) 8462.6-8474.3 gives 20.8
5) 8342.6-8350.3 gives 24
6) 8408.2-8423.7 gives 19.5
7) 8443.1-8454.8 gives 20.6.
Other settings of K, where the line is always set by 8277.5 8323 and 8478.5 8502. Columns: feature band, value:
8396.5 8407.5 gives -0.5 Angstrom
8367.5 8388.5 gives -1.0 Angstrom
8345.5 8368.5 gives -2.8 Angstrom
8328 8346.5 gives -1.3 Angstrom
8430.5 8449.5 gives -1.1 Angstrom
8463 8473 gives -0.5 Angstrom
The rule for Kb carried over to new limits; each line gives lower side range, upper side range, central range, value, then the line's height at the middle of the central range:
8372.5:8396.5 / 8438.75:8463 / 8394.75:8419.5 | 0.04 mag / 21.1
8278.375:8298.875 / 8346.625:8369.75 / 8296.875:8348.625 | 0.03 mag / 22.8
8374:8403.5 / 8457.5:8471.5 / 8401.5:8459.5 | 0.04 mag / 21.3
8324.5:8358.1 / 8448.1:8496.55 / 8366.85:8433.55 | 0.03 mag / 21.7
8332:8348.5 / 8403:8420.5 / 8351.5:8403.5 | -0.04 mag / 21.5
